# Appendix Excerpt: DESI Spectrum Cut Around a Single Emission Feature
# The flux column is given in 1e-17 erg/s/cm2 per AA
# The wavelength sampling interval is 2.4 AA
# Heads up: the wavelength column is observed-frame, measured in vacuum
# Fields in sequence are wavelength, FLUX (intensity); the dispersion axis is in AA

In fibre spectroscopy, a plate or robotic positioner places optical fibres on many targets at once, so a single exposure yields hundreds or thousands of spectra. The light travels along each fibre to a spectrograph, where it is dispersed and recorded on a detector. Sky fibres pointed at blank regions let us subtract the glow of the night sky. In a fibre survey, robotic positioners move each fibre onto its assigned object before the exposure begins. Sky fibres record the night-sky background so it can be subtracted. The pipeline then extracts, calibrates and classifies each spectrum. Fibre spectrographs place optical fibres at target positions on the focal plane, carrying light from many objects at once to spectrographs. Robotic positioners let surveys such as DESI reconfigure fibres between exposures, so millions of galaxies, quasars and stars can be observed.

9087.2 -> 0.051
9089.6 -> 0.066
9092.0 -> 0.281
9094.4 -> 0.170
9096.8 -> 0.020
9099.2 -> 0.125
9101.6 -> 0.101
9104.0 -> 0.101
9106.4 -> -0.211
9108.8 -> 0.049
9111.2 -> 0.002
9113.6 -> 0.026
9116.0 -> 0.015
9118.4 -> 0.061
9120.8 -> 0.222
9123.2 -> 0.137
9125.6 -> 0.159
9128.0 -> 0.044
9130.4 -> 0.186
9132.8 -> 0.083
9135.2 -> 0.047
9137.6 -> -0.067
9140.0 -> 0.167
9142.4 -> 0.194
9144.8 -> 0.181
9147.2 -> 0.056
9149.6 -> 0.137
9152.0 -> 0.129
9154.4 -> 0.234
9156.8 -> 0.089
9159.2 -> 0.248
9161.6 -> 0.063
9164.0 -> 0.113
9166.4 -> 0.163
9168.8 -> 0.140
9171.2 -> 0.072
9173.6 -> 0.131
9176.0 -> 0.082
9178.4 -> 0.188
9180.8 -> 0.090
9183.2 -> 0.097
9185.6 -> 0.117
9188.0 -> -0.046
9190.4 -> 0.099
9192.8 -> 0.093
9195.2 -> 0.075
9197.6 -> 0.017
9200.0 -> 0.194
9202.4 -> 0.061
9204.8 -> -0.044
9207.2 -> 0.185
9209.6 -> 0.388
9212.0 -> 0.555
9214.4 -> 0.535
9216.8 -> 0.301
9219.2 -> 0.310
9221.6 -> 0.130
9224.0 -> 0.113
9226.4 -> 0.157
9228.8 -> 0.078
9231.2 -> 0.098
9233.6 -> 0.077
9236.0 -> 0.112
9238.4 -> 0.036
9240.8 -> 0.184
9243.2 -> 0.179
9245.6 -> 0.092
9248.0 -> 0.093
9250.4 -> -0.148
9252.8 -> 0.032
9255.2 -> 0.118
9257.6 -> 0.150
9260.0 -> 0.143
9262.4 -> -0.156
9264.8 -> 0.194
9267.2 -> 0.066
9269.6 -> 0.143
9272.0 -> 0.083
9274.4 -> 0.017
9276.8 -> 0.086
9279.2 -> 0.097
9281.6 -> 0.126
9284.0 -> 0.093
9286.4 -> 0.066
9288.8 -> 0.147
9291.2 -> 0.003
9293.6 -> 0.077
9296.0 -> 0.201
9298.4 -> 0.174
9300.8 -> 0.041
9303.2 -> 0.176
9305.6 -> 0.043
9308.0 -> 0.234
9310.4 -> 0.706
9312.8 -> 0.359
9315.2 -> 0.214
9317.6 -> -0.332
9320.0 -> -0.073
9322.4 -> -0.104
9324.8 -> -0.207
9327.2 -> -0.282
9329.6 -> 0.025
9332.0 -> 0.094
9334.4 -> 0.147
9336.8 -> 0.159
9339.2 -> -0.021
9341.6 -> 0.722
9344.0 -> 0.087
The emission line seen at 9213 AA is H-beta 4861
